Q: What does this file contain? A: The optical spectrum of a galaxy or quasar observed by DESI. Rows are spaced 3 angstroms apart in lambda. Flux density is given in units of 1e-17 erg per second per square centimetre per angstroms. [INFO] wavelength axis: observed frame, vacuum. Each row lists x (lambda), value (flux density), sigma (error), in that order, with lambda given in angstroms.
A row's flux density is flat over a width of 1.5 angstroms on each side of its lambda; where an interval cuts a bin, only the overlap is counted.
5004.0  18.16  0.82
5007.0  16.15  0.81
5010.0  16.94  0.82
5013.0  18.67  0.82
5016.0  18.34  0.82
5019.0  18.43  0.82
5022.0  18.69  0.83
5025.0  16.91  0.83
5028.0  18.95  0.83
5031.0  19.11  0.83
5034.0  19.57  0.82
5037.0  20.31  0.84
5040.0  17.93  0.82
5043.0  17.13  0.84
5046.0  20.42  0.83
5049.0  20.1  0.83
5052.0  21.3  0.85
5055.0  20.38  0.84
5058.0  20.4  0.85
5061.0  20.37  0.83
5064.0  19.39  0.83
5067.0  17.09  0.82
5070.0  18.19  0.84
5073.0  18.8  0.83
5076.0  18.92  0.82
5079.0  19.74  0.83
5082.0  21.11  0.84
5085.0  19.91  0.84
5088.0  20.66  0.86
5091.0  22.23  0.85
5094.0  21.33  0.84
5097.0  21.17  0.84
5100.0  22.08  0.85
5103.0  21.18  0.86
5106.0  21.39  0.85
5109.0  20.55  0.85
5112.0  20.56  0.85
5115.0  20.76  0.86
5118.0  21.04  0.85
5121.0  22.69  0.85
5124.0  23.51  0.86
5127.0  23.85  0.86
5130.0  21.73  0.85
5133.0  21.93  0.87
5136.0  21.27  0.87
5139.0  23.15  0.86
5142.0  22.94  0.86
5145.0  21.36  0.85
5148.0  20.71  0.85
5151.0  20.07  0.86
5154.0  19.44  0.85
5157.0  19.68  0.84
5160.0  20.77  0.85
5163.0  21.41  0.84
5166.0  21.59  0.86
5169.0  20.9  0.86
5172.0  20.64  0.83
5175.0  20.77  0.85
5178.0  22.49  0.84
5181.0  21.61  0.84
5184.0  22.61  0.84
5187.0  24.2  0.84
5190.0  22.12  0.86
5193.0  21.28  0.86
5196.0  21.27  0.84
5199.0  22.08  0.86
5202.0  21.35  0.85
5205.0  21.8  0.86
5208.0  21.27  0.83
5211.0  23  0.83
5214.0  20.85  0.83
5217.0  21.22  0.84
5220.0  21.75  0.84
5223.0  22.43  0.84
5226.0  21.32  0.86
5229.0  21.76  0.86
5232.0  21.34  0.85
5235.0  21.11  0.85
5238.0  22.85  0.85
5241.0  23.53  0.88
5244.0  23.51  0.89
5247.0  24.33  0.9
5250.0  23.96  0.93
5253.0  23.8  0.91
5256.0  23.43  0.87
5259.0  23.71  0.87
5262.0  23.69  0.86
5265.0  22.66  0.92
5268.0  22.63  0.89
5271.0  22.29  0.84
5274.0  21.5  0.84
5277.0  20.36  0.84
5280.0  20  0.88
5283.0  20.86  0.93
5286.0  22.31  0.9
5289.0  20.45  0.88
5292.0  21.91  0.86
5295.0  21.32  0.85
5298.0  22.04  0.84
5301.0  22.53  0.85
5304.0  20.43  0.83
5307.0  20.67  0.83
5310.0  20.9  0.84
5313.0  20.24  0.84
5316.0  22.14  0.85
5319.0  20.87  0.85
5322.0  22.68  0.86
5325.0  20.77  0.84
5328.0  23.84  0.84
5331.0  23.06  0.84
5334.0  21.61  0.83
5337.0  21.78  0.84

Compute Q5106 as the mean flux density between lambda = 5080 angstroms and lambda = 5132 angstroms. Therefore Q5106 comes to 21.5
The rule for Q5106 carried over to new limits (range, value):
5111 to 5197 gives 21.6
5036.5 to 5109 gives 20.1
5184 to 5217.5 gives 21.9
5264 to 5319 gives 21.4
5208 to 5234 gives 21.7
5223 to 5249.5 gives 22.5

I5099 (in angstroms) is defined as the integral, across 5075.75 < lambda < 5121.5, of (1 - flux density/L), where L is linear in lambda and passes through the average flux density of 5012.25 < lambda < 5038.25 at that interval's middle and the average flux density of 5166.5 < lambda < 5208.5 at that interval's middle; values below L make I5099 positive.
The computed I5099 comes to -2.0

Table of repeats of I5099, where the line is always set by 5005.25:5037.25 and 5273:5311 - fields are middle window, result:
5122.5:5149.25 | -3.81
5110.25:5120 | -0.80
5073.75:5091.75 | -1.27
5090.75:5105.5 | -1.87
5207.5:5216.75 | -0.62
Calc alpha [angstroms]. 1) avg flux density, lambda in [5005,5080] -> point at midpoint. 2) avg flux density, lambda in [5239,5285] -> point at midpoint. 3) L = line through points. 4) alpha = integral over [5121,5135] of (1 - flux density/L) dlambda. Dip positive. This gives -1.61 angstroms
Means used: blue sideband 18.9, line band 22.7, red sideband 22.7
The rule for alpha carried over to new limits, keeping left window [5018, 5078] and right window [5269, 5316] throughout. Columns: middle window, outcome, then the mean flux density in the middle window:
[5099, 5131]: -3.3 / 21.8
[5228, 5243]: -1.0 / 22.2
